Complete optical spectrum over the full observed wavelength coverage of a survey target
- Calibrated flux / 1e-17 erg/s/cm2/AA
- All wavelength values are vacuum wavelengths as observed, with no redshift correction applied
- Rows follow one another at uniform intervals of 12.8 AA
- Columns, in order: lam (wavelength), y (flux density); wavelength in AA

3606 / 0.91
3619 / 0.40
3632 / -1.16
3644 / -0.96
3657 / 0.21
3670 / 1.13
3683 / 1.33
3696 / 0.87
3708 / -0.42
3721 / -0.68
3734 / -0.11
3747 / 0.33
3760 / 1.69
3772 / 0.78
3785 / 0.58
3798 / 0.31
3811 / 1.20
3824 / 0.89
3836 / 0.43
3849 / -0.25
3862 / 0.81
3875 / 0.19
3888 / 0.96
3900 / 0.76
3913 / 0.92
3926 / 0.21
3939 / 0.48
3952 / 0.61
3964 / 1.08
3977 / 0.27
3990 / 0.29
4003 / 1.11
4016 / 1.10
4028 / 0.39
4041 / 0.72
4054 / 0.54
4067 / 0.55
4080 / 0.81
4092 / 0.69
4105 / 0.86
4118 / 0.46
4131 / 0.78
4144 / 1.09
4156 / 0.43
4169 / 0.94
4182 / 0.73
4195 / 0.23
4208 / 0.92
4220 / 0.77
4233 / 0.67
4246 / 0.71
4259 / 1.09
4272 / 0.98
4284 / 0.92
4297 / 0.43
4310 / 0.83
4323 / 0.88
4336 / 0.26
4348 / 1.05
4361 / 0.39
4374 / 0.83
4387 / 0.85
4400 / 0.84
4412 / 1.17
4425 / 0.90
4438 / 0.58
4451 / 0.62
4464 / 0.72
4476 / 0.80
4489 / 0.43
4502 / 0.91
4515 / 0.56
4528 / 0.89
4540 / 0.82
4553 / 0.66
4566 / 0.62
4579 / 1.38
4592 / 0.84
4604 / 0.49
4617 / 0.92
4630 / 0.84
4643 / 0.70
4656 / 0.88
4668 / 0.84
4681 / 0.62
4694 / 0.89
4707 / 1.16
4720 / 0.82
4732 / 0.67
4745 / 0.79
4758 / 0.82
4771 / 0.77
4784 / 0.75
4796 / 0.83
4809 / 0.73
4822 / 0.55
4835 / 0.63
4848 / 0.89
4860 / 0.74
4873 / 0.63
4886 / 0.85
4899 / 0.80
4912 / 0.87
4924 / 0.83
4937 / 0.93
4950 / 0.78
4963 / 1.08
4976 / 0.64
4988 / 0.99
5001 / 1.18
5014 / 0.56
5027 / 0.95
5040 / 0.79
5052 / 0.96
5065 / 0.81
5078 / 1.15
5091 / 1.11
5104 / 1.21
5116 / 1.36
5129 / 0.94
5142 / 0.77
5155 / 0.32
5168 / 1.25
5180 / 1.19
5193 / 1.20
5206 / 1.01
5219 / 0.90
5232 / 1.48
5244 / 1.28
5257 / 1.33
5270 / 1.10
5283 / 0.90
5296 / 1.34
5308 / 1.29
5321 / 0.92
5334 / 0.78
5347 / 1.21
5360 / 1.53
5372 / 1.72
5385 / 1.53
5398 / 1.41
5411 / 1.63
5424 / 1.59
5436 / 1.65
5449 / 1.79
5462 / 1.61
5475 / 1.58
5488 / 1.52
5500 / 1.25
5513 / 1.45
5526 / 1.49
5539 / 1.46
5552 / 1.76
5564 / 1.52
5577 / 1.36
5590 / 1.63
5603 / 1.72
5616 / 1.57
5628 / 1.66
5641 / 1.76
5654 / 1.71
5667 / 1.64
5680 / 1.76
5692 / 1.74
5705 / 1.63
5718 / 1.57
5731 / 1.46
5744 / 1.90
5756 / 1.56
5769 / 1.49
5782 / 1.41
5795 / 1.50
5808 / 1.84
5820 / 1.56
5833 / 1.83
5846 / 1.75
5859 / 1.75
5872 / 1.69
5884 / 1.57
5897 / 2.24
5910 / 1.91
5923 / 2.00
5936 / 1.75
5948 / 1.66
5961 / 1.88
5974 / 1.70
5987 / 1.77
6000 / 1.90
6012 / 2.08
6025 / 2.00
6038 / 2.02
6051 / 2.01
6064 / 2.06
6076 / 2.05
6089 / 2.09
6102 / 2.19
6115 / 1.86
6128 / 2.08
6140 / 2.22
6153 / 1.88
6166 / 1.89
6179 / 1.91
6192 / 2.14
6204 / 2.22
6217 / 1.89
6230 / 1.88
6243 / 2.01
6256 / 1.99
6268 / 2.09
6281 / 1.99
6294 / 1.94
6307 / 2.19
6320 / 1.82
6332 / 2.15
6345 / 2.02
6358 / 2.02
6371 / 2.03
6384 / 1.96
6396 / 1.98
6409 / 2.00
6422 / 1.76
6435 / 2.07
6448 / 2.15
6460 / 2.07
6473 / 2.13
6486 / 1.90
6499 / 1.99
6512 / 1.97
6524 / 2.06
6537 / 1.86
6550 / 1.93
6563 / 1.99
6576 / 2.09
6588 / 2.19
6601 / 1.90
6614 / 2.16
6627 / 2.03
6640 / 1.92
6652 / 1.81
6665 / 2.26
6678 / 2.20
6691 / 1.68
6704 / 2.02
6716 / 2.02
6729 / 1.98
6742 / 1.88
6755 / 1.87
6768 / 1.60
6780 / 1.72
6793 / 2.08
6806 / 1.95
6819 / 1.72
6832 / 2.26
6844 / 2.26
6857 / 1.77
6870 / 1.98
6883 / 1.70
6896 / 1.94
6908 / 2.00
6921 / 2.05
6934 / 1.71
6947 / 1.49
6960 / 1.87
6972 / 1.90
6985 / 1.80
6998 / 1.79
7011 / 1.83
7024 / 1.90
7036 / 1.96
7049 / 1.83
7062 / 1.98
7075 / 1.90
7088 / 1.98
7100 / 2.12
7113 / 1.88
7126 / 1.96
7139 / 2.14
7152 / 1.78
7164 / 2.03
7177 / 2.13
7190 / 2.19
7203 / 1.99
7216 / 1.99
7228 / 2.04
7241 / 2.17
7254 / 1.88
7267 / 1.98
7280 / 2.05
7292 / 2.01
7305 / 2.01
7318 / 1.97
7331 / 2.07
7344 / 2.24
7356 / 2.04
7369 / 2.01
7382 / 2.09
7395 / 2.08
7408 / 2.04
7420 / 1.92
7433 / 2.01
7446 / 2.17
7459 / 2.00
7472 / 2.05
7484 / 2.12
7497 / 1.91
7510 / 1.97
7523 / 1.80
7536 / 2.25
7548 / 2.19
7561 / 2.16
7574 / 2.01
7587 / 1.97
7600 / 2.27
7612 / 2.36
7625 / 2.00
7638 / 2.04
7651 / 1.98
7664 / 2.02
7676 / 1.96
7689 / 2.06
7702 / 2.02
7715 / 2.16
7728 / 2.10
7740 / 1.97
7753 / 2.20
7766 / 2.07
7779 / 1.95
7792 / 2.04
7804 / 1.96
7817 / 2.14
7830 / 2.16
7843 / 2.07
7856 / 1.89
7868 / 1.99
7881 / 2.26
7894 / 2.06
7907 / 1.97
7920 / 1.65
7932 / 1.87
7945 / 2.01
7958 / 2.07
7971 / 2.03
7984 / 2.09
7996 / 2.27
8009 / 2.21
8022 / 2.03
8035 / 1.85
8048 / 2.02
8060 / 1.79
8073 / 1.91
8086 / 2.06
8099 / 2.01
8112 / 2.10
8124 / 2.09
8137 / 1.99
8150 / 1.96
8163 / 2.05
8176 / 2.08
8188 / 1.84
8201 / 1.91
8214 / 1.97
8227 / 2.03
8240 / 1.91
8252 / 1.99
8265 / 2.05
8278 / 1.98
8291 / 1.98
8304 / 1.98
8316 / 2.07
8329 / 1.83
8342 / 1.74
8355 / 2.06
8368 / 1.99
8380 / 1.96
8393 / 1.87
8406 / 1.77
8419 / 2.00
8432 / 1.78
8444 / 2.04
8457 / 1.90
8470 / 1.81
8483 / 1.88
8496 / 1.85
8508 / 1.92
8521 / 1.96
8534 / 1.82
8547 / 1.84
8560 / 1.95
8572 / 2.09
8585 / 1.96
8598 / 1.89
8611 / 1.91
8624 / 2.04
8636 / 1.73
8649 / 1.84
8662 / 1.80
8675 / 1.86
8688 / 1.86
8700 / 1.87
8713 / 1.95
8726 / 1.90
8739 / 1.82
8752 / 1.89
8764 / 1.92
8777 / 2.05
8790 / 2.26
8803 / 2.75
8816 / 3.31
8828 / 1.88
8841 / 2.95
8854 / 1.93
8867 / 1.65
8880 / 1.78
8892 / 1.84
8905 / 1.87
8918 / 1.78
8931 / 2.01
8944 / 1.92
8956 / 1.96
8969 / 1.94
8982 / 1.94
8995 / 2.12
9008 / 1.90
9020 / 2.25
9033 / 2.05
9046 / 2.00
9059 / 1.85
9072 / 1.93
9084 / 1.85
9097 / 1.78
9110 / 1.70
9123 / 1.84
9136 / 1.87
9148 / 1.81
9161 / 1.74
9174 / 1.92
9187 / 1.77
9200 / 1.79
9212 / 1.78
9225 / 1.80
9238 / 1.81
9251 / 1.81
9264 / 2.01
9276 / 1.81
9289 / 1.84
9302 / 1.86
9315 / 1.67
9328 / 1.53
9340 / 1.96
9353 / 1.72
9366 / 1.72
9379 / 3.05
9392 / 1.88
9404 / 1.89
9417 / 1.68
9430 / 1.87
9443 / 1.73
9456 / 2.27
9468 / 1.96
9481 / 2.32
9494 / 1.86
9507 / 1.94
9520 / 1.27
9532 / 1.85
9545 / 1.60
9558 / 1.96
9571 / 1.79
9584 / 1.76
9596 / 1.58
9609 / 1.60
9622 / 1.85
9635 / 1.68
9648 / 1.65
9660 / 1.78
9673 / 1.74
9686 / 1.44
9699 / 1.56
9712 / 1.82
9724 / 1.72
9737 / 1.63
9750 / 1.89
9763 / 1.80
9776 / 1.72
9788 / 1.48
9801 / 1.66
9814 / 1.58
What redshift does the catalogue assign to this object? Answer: 0.34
